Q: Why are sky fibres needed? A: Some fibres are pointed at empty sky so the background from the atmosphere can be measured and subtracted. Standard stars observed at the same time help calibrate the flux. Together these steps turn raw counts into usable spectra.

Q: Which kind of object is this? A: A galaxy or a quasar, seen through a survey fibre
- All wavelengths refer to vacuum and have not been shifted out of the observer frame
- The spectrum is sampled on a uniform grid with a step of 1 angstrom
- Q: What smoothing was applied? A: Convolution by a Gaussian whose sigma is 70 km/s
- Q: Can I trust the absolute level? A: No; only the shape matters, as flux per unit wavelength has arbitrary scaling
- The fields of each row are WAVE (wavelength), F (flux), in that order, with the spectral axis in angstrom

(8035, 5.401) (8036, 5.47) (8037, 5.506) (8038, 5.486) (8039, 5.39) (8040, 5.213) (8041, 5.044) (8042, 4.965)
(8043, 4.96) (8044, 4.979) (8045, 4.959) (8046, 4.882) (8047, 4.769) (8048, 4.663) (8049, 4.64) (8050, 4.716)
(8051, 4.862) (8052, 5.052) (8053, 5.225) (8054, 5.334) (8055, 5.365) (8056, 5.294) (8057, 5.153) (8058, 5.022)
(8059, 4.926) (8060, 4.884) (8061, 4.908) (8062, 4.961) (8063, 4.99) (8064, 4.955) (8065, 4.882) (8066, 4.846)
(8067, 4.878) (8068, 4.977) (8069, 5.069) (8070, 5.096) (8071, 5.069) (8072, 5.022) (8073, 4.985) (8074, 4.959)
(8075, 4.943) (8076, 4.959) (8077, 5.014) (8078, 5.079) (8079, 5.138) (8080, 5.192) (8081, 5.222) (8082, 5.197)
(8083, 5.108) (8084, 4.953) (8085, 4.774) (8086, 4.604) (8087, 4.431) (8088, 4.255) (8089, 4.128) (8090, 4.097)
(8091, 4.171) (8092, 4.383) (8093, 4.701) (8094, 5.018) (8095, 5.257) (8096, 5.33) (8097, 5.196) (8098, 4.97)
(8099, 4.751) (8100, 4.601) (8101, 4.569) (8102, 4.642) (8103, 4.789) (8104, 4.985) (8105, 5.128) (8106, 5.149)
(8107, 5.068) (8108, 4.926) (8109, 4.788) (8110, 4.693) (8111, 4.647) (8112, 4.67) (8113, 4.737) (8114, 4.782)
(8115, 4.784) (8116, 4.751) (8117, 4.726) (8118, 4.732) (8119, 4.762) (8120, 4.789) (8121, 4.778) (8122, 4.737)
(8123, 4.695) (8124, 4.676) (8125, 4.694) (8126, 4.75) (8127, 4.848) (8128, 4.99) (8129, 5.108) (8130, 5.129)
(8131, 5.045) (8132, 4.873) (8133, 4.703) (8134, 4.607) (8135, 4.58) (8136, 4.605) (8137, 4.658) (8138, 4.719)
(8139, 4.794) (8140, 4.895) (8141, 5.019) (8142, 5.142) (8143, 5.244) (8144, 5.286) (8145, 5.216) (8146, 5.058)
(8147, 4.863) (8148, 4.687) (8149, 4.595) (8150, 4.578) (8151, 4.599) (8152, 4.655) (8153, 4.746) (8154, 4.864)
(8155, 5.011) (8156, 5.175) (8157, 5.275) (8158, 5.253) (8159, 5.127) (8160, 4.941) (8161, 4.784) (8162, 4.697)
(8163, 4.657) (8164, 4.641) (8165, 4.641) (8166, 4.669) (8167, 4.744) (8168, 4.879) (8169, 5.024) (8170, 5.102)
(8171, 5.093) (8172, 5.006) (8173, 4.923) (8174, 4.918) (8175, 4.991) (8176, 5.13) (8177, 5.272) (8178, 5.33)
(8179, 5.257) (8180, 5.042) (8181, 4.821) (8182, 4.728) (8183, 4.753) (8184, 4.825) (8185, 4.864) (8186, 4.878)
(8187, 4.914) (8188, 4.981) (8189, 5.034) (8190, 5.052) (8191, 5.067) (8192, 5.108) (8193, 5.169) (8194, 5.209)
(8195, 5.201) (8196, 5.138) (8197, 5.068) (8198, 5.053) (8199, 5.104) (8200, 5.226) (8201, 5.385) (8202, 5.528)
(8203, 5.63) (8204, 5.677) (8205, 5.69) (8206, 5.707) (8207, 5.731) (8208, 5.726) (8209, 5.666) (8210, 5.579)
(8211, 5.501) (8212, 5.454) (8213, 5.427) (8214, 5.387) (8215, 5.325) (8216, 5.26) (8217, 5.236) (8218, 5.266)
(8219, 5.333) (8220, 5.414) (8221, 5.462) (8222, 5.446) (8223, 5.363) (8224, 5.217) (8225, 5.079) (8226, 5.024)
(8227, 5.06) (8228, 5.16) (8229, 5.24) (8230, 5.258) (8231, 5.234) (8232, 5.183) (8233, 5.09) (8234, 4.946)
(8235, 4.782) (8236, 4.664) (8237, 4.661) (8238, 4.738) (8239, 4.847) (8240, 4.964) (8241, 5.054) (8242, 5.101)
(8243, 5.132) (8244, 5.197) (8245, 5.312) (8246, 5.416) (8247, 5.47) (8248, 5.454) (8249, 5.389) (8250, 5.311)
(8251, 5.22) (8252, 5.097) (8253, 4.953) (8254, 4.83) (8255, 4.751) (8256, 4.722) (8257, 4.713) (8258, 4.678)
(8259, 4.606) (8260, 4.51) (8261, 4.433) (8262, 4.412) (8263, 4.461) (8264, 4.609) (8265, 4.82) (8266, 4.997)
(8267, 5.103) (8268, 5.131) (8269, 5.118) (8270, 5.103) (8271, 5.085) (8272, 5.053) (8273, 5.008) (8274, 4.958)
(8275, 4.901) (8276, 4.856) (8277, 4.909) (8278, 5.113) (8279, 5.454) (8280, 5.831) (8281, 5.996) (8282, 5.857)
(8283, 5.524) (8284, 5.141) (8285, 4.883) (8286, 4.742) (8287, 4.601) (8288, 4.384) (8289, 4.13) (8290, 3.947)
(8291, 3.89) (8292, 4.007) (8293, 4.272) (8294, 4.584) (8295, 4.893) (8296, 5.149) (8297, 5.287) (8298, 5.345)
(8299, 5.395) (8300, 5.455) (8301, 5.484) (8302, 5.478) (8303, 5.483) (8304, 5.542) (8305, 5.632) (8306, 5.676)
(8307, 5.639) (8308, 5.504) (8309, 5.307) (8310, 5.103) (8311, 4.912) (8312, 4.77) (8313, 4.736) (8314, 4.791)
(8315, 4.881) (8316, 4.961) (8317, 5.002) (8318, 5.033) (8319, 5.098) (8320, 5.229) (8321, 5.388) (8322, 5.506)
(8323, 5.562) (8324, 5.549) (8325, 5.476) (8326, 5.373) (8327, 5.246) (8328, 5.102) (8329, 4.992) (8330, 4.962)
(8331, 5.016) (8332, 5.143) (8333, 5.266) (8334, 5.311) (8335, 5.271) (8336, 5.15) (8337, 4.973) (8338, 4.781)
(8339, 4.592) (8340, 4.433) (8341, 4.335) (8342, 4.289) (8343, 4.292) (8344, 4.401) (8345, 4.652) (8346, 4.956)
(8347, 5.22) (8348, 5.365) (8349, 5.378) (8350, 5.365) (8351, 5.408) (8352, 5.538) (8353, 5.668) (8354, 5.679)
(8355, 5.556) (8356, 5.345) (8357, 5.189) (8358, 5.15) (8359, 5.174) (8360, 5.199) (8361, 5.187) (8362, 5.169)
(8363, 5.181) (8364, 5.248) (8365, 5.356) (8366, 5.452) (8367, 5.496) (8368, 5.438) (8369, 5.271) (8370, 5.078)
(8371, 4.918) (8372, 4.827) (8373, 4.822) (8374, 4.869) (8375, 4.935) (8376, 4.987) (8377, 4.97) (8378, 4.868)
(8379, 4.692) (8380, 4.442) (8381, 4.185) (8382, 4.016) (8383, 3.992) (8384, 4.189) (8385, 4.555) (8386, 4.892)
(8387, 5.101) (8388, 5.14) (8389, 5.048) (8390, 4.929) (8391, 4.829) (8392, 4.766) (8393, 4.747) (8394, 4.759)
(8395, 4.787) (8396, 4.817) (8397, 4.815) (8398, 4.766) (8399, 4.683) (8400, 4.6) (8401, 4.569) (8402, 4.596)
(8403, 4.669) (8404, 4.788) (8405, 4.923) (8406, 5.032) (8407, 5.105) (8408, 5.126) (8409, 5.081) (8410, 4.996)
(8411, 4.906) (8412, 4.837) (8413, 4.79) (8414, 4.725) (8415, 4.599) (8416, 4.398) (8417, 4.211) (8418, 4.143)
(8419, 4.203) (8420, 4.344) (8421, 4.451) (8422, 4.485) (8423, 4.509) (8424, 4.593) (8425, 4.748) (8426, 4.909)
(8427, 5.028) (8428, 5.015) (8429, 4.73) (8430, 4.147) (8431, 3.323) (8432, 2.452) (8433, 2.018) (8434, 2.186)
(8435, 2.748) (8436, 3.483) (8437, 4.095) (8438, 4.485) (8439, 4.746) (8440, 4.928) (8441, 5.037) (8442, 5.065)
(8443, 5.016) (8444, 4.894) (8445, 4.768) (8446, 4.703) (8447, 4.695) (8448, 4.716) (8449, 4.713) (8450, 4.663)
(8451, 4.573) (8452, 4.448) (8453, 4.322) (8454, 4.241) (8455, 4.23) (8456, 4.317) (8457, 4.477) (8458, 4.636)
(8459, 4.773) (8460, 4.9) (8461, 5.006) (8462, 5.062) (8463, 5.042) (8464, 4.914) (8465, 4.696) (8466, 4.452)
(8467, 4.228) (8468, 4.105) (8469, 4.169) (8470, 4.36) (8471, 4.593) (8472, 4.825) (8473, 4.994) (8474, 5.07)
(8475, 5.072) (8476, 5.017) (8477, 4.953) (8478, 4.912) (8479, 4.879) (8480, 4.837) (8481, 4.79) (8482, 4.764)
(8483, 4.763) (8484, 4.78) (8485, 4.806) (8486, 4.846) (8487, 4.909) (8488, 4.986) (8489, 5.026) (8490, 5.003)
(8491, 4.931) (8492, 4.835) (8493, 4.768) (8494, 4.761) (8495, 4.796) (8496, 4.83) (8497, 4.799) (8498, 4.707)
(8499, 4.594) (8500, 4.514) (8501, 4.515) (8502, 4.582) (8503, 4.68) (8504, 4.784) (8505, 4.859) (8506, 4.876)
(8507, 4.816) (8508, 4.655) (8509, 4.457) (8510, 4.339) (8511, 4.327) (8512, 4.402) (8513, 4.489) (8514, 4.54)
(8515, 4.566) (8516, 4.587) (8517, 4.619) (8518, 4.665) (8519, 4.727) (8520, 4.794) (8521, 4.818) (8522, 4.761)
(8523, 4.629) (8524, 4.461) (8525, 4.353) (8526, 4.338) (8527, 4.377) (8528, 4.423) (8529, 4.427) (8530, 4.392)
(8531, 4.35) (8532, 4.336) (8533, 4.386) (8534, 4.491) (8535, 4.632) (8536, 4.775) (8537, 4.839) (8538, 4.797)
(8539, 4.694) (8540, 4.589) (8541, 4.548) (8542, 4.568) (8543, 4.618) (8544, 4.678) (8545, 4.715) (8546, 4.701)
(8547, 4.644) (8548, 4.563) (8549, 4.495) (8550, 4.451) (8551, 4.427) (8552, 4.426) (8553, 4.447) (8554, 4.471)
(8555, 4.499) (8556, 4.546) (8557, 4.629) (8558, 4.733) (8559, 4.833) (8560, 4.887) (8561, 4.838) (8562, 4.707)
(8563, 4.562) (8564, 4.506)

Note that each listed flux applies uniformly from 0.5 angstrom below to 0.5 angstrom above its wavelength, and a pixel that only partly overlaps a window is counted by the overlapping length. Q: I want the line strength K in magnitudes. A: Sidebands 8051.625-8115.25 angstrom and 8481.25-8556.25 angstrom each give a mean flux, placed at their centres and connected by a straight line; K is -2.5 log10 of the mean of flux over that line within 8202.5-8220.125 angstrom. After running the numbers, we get -0.14 mag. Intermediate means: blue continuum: 4.9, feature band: 5.5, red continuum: 4.63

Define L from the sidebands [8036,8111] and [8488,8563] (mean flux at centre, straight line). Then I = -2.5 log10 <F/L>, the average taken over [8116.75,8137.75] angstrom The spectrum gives 0.03 mag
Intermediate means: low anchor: 4.94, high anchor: 4.63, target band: 4.78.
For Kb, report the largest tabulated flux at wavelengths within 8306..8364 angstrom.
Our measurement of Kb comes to 5.679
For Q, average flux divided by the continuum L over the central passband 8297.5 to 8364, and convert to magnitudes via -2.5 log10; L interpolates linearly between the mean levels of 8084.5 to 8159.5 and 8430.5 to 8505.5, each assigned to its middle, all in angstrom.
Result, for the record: -0.112 mag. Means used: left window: 4.81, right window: 4.57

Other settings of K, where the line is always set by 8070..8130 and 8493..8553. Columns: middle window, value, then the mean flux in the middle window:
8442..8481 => -0.02 mag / 4.7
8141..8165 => -0.02 mag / 4.91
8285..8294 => 0.10 mag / 4.3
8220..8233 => -0.10 mag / 5.23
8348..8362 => -0.15 mag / 5.36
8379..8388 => 0.05 mag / 4.48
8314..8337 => -0.11 mag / 5.19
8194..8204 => -0.11 mag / 5.28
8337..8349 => 0.00 mag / 4.71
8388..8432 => 0.00 mag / 4.67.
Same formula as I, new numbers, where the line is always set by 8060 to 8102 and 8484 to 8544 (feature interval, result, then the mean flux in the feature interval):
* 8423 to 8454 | 0.09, 4.31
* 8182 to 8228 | -0.10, 5.26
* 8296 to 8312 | -0.14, 5.39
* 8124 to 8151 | -0.01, 4.86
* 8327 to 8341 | -0.06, 4.98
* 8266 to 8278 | -0.06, 5.02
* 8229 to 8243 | -0.04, 4.98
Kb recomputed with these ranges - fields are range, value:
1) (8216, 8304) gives 5.996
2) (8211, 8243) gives 5.501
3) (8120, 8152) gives 5.286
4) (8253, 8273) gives 5.131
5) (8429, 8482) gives 5.072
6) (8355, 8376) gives 5.556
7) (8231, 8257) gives 5.47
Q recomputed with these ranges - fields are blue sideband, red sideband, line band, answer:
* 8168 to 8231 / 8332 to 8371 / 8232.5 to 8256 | 0.03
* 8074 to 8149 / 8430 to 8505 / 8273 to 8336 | -0.09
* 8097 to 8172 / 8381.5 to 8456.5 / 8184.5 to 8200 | -0.06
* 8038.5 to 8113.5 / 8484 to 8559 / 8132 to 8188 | -0.01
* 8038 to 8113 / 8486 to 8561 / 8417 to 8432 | 0.07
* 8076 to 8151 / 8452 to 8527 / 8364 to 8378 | -0.08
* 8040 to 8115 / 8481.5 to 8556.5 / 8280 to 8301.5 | -0.03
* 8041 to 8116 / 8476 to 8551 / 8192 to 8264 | -0.08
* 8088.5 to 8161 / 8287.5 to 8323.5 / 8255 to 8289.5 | 0.01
